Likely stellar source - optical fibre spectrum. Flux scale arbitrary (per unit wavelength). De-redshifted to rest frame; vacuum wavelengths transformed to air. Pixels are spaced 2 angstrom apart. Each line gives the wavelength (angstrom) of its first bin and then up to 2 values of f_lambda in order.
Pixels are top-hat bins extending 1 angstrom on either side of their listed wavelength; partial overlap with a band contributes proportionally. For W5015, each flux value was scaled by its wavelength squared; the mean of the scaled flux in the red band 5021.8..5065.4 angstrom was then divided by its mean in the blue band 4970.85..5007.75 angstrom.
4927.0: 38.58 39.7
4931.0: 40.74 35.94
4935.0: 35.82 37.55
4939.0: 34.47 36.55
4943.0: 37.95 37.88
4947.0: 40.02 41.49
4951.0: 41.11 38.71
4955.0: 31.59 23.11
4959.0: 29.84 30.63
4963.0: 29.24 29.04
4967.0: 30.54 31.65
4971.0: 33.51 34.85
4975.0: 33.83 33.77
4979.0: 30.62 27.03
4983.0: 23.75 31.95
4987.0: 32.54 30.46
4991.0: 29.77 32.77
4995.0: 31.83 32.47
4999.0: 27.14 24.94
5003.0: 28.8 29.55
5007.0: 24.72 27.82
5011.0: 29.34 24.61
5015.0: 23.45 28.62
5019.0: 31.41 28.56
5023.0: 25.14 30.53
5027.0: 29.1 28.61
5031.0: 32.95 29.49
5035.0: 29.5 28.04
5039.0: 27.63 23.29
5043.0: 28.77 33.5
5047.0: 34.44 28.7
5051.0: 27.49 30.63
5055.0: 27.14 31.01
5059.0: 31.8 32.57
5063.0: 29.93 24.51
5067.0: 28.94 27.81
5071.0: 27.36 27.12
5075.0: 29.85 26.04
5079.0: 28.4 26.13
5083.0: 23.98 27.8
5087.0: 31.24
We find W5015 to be 0.99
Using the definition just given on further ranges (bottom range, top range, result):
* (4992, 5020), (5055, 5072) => 1.05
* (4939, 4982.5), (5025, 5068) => 0.91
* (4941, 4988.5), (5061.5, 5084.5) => 0.87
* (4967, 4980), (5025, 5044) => 0.90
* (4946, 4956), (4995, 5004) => 0.76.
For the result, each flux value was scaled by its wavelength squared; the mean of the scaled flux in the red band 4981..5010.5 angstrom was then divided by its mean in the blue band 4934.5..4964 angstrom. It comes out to 0.85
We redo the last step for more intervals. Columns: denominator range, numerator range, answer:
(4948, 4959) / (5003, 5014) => 0.81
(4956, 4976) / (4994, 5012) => 0.94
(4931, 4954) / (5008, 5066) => 0.79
